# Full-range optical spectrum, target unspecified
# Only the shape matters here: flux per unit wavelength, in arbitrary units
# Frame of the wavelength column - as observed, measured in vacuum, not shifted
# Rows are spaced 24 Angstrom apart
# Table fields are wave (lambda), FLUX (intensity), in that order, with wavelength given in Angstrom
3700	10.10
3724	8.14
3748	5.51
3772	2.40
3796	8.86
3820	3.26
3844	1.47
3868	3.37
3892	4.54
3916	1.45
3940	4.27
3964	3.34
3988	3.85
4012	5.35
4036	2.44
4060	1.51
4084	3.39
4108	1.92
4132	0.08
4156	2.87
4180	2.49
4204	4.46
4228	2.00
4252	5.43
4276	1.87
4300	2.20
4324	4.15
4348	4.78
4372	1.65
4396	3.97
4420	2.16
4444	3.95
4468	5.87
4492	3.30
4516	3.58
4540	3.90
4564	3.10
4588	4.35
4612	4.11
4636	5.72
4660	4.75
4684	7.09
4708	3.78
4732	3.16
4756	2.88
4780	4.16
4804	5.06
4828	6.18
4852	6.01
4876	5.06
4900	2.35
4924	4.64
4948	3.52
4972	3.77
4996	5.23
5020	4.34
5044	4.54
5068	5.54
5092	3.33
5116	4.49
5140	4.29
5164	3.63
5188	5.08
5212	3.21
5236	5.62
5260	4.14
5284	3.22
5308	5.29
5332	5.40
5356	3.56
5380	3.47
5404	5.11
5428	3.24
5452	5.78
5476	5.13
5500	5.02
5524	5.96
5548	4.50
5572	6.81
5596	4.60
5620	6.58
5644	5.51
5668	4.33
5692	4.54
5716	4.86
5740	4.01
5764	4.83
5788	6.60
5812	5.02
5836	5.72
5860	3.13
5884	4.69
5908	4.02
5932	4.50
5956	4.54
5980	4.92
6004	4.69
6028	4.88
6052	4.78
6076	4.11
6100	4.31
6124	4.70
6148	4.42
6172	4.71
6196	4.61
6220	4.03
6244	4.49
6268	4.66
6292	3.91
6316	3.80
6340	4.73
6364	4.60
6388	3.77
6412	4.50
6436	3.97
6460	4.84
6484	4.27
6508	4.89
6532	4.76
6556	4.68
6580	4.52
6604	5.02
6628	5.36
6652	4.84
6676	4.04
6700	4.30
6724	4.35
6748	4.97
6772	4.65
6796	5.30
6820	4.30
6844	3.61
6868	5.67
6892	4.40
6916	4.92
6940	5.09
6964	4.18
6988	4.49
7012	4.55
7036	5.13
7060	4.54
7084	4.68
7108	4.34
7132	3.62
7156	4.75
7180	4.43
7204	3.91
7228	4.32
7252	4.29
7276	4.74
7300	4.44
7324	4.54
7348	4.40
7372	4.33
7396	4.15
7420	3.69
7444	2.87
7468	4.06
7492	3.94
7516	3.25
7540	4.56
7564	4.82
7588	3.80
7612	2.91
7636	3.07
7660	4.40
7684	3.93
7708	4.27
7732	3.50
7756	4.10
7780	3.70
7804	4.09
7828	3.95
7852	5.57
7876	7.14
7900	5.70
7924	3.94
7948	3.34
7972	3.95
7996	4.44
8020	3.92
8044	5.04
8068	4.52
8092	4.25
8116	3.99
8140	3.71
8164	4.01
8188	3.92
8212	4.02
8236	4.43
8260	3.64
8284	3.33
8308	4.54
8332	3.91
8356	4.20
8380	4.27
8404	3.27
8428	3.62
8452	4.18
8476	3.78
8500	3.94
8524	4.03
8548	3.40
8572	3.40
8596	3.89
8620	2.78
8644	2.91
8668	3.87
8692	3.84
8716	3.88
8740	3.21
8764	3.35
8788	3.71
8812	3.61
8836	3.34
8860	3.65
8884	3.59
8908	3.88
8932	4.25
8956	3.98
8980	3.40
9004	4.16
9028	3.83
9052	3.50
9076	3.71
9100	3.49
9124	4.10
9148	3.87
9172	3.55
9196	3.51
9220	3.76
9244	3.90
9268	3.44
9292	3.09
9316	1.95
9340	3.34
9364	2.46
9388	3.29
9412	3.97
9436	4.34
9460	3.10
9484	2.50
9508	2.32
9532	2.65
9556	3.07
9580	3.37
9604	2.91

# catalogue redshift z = 0.20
